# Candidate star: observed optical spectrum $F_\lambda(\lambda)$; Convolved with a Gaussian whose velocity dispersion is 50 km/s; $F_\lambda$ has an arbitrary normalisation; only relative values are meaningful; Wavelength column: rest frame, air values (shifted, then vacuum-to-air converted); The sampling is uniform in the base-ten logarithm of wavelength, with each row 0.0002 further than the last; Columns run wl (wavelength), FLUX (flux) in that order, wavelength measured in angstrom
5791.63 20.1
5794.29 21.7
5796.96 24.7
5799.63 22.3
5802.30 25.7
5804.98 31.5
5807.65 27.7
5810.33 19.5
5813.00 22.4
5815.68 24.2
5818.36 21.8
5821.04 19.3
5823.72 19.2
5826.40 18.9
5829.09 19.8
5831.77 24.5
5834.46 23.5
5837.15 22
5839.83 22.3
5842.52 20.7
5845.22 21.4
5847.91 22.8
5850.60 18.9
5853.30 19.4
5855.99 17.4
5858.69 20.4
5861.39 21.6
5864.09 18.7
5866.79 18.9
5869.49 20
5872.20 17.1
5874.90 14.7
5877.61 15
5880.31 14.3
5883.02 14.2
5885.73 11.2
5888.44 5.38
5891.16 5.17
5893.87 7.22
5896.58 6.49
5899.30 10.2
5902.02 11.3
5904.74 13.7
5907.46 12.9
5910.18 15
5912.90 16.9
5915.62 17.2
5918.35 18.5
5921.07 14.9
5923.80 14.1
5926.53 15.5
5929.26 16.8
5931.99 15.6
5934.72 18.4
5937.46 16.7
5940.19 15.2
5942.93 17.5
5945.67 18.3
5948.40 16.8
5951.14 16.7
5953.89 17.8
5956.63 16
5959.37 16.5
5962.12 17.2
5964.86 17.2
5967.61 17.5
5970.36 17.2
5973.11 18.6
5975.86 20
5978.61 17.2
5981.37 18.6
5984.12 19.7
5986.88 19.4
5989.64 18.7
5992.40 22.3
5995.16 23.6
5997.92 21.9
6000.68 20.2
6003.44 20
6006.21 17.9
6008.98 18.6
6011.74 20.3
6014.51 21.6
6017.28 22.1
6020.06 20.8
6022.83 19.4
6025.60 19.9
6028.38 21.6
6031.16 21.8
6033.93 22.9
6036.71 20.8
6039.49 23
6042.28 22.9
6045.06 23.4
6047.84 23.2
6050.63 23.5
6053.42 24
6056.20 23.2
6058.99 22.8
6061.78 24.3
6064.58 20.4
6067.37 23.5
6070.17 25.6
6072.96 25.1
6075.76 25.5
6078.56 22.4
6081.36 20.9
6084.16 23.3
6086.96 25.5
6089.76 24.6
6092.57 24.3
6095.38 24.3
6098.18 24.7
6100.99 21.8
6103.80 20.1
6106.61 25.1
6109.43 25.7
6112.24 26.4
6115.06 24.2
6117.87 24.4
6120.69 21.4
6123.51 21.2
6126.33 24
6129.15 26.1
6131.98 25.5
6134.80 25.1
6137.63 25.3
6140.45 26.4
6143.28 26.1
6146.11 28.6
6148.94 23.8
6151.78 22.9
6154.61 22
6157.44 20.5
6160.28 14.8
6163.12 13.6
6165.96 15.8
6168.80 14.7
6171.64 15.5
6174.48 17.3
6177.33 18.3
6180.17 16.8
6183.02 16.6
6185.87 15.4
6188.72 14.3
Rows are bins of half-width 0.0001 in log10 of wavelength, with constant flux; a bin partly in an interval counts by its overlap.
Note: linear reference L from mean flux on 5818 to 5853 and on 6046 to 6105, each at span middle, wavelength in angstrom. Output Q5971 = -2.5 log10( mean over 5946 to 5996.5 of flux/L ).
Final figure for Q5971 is 0.22 mag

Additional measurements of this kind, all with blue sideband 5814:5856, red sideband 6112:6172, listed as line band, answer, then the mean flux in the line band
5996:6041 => 0.048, 20.8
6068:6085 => -0.086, 23.8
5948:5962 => 0.272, 16.8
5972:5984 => 0.157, 18.7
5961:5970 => 0.241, 17.3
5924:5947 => 0.280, 16.6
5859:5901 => 0.494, 13.5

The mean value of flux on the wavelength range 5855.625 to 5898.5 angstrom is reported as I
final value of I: 14.1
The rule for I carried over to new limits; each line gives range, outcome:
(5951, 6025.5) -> 19.2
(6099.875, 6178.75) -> 22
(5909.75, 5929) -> 16.1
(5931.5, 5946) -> 16.9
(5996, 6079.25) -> 22.1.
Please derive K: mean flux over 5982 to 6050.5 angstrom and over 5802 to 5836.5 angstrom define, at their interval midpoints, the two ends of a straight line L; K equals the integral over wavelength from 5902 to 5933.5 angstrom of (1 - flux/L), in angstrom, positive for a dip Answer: 9.4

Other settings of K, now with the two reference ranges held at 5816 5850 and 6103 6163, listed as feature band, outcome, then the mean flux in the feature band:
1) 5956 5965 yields 2.3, 16.7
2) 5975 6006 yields 3.4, 20.1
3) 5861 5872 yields 1.2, 19.4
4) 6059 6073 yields -0.3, 23.6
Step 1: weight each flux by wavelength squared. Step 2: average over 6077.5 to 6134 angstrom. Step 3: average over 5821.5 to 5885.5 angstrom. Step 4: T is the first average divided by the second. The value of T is 1.3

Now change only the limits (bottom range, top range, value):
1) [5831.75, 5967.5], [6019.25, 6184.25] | 1.46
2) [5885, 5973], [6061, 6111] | 1.70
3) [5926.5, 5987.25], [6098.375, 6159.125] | 1.46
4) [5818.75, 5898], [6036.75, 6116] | 1.47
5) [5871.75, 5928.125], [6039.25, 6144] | 1.98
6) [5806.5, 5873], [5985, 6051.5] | 1.08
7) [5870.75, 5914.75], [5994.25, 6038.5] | 1.81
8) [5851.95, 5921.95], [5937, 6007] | 1.31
